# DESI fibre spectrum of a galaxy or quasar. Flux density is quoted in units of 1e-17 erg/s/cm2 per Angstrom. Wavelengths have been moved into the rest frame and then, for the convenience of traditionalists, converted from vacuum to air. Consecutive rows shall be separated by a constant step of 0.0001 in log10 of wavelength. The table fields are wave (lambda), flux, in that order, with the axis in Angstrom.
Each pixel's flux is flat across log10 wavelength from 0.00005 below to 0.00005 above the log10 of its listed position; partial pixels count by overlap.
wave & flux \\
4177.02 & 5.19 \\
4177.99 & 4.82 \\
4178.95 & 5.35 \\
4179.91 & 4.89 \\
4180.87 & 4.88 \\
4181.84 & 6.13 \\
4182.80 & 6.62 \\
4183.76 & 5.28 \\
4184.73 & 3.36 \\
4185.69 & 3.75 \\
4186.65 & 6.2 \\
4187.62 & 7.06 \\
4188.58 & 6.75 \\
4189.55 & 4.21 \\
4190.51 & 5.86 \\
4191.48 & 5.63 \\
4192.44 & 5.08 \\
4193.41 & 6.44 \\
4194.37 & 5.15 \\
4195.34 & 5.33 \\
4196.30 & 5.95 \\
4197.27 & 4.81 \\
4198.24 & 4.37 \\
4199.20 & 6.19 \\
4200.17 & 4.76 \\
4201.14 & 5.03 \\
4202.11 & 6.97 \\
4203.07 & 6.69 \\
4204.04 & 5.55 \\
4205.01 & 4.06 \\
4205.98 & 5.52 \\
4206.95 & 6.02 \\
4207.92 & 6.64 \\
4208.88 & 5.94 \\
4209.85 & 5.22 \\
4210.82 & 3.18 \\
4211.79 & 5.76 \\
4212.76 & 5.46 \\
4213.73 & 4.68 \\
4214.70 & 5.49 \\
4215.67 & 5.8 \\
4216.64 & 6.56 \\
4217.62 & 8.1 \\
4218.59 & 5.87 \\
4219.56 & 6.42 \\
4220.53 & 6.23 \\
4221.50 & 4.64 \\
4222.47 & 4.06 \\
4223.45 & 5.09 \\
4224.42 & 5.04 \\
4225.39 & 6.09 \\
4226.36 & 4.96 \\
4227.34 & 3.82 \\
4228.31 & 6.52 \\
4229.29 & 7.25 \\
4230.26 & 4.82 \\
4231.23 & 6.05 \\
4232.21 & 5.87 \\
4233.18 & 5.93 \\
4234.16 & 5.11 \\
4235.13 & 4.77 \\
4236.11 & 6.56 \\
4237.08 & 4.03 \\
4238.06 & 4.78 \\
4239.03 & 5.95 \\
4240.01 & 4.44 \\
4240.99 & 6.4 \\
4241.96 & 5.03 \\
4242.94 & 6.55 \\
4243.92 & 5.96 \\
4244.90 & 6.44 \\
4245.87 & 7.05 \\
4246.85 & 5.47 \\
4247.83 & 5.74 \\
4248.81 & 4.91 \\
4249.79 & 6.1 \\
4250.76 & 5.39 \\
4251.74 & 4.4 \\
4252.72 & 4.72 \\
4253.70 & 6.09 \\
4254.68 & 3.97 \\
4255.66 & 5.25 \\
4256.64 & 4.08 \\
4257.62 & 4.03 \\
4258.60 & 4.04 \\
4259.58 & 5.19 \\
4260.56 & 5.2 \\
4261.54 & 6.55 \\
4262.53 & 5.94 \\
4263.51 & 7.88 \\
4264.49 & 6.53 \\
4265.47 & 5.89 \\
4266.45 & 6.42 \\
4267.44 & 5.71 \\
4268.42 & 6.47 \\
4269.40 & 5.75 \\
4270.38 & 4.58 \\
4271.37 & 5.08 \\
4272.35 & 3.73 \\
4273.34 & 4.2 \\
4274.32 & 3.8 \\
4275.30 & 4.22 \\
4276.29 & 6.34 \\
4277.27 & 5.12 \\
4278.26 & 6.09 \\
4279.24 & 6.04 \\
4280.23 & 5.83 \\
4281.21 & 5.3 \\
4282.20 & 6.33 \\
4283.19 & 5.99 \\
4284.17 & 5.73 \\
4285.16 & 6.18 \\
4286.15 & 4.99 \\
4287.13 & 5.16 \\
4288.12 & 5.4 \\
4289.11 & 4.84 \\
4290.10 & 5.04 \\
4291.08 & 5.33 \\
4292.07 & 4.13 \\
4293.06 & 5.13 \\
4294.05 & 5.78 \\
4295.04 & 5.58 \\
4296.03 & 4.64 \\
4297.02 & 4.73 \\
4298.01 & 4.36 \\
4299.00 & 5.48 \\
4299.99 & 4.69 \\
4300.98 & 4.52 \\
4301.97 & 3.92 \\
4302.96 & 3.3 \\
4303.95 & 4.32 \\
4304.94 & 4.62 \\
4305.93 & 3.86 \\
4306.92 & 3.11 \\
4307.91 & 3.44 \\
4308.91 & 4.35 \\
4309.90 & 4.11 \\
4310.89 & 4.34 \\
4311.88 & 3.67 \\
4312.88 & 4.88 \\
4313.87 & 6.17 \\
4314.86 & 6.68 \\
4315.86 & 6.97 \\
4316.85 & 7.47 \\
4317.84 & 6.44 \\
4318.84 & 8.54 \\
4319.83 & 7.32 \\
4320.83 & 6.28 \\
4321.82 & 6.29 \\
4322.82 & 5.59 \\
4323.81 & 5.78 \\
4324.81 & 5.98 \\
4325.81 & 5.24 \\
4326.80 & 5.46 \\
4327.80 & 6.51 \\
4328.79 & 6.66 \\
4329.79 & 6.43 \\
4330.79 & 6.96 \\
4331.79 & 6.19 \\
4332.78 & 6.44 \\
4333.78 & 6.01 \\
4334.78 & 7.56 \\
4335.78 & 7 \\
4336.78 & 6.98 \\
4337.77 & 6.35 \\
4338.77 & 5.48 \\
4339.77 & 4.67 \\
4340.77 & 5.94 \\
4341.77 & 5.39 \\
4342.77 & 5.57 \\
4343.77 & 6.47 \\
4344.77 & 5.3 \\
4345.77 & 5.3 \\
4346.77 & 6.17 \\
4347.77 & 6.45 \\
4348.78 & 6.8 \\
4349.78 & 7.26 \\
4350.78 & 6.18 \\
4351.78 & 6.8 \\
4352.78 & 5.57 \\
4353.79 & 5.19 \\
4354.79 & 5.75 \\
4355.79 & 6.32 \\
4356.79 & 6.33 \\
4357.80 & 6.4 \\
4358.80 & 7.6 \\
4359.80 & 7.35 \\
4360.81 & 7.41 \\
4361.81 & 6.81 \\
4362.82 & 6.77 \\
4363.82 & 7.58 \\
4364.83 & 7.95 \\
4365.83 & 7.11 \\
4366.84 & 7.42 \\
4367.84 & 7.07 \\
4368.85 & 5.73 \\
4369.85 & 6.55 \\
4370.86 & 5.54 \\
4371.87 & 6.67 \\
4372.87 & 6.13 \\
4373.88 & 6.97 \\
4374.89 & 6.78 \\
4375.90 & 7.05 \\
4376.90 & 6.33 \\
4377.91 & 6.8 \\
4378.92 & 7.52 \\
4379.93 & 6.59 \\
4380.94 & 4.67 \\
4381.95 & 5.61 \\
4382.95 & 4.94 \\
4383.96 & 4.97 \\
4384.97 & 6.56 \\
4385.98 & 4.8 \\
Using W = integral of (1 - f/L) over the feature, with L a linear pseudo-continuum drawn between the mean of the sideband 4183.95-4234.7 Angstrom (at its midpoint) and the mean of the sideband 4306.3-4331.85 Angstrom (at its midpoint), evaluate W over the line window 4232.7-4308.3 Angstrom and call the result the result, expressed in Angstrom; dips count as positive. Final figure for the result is 6.00 Angstrom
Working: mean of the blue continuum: 5.52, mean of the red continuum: 5.79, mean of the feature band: 5.22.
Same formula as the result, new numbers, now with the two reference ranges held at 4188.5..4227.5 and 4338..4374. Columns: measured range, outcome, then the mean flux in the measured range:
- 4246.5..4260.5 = 2.0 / 4.96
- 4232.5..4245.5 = 0.3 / 5.56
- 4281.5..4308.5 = 5.3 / 4.84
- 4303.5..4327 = 2.6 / 5.46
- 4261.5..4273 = 0.0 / 5.82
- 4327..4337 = -0.6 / 6.63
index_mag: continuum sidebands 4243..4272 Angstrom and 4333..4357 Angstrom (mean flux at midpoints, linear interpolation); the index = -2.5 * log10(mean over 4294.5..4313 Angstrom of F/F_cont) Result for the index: 0.33 mag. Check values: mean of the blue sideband 5.55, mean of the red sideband 6.12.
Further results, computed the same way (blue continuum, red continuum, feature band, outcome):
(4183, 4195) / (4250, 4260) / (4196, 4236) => -0.08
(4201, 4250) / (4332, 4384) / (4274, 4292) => 0.10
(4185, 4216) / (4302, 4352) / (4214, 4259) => 0.02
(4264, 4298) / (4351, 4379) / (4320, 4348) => 0.01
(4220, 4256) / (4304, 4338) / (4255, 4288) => 0.03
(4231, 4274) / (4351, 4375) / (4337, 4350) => 0.09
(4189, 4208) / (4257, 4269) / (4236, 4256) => 0.05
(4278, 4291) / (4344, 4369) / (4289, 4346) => 0.10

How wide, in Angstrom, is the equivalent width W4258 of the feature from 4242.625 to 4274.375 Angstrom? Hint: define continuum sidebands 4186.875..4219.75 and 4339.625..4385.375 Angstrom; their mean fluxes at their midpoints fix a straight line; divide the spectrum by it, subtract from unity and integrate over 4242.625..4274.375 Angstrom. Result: 2.5 Angstrom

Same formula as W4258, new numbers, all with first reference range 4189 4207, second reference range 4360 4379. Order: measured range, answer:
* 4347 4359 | 0.64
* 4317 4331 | 0.14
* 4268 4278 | 1.83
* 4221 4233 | 0.67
